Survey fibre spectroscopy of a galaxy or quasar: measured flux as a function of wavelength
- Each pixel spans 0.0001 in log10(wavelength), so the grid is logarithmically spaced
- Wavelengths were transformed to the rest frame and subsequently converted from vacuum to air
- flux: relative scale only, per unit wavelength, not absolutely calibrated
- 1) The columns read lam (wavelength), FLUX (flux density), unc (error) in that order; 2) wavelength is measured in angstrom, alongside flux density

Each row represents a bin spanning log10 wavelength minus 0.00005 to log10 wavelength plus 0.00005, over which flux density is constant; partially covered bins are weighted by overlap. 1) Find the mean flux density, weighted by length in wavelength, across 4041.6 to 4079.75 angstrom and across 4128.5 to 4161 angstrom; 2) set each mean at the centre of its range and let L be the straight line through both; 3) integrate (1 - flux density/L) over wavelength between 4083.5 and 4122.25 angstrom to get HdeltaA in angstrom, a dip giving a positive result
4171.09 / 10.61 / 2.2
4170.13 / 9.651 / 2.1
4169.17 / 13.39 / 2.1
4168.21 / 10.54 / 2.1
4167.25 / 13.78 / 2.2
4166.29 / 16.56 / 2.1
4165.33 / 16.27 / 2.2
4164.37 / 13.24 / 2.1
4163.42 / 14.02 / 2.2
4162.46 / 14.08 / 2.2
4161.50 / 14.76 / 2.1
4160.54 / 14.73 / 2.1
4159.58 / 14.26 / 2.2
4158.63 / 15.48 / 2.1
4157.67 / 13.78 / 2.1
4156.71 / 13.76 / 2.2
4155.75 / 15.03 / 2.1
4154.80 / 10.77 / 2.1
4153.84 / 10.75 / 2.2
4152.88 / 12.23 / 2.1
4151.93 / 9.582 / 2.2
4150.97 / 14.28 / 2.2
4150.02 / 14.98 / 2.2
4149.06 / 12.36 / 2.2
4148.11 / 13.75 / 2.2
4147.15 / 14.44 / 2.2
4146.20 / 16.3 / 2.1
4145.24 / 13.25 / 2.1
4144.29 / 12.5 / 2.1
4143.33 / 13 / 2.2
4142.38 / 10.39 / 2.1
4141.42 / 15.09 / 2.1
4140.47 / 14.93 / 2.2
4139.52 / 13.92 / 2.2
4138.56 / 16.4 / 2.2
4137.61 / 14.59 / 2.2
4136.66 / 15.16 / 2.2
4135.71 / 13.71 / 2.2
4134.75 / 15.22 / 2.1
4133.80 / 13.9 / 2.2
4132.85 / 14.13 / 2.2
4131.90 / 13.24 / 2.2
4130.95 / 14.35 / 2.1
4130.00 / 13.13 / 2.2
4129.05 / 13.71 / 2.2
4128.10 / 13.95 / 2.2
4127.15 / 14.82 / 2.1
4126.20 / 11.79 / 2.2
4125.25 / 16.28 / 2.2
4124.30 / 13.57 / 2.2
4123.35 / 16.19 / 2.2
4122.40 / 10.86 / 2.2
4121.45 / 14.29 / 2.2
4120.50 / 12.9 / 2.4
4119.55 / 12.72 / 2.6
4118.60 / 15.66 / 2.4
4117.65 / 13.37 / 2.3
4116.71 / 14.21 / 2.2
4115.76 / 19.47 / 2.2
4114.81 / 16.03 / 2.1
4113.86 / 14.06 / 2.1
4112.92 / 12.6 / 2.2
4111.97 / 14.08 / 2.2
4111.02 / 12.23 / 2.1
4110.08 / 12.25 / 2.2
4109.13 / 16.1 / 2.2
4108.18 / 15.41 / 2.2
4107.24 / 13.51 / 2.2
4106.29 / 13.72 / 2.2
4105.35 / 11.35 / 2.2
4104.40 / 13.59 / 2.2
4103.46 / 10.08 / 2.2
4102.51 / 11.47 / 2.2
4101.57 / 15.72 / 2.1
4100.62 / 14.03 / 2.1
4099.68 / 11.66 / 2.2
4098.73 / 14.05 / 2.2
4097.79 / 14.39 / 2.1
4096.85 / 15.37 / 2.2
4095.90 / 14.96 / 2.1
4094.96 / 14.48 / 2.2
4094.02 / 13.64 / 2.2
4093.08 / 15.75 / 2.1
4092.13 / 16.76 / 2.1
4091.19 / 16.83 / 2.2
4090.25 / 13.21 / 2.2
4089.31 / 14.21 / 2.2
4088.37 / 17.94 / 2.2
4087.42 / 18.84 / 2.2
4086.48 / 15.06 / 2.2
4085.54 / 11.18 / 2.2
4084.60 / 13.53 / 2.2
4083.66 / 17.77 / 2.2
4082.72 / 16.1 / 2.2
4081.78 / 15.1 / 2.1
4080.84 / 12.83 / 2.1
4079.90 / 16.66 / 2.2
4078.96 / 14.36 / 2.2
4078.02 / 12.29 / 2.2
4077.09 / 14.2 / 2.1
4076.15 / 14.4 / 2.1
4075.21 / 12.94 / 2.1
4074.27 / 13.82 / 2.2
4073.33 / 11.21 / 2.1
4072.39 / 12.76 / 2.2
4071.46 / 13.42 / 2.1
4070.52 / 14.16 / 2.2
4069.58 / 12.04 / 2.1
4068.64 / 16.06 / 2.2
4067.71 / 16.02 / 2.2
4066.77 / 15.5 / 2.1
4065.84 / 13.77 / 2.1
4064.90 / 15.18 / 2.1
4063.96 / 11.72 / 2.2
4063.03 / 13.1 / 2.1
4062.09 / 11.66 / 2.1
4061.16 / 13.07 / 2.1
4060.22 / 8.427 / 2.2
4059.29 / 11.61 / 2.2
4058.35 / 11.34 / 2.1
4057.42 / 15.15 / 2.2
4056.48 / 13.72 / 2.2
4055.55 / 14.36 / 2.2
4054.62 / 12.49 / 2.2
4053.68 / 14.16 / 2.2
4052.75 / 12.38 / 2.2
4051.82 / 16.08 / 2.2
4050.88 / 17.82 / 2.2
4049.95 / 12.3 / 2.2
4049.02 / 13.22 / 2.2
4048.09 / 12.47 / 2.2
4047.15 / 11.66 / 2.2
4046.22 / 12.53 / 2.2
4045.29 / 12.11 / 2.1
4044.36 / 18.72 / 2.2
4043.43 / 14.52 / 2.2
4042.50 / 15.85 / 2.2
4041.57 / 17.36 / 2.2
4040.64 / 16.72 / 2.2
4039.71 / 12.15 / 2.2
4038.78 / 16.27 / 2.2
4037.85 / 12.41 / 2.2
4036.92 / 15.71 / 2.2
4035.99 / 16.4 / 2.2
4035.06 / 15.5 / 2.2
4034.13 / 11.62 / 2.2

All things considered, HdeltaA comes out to -1.7 angstrom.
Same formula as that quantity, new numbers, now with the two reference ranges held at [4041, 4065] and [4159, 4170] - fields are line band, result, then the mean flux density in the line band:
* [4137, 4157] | 0.7 angstrom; 13.5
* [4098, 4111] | 0.5 angstrom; 13.3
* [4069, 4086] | -0.2 angstrom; 13.8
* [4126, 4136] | 0.0 angstrom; 13.9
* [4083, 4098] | -1.7 angstrom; 15.3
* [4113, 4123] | -0.3 angstrom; 14.3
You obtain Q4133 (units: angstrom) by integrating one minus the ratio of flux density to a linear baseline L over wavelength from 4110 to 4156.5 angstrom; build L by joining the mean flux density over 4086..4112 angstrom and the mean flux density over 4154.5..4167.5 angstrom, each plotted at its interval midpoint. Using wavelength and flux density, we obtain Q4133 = 1.7 angstrom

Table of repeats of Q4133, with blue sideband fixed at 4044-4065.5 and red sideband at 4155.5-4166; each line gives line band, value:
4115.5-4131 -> -0.1 angstrom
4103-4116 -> 0.1 angstrom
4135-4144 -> 0.1 angstrom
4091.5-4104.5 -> -0.3 angstrom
